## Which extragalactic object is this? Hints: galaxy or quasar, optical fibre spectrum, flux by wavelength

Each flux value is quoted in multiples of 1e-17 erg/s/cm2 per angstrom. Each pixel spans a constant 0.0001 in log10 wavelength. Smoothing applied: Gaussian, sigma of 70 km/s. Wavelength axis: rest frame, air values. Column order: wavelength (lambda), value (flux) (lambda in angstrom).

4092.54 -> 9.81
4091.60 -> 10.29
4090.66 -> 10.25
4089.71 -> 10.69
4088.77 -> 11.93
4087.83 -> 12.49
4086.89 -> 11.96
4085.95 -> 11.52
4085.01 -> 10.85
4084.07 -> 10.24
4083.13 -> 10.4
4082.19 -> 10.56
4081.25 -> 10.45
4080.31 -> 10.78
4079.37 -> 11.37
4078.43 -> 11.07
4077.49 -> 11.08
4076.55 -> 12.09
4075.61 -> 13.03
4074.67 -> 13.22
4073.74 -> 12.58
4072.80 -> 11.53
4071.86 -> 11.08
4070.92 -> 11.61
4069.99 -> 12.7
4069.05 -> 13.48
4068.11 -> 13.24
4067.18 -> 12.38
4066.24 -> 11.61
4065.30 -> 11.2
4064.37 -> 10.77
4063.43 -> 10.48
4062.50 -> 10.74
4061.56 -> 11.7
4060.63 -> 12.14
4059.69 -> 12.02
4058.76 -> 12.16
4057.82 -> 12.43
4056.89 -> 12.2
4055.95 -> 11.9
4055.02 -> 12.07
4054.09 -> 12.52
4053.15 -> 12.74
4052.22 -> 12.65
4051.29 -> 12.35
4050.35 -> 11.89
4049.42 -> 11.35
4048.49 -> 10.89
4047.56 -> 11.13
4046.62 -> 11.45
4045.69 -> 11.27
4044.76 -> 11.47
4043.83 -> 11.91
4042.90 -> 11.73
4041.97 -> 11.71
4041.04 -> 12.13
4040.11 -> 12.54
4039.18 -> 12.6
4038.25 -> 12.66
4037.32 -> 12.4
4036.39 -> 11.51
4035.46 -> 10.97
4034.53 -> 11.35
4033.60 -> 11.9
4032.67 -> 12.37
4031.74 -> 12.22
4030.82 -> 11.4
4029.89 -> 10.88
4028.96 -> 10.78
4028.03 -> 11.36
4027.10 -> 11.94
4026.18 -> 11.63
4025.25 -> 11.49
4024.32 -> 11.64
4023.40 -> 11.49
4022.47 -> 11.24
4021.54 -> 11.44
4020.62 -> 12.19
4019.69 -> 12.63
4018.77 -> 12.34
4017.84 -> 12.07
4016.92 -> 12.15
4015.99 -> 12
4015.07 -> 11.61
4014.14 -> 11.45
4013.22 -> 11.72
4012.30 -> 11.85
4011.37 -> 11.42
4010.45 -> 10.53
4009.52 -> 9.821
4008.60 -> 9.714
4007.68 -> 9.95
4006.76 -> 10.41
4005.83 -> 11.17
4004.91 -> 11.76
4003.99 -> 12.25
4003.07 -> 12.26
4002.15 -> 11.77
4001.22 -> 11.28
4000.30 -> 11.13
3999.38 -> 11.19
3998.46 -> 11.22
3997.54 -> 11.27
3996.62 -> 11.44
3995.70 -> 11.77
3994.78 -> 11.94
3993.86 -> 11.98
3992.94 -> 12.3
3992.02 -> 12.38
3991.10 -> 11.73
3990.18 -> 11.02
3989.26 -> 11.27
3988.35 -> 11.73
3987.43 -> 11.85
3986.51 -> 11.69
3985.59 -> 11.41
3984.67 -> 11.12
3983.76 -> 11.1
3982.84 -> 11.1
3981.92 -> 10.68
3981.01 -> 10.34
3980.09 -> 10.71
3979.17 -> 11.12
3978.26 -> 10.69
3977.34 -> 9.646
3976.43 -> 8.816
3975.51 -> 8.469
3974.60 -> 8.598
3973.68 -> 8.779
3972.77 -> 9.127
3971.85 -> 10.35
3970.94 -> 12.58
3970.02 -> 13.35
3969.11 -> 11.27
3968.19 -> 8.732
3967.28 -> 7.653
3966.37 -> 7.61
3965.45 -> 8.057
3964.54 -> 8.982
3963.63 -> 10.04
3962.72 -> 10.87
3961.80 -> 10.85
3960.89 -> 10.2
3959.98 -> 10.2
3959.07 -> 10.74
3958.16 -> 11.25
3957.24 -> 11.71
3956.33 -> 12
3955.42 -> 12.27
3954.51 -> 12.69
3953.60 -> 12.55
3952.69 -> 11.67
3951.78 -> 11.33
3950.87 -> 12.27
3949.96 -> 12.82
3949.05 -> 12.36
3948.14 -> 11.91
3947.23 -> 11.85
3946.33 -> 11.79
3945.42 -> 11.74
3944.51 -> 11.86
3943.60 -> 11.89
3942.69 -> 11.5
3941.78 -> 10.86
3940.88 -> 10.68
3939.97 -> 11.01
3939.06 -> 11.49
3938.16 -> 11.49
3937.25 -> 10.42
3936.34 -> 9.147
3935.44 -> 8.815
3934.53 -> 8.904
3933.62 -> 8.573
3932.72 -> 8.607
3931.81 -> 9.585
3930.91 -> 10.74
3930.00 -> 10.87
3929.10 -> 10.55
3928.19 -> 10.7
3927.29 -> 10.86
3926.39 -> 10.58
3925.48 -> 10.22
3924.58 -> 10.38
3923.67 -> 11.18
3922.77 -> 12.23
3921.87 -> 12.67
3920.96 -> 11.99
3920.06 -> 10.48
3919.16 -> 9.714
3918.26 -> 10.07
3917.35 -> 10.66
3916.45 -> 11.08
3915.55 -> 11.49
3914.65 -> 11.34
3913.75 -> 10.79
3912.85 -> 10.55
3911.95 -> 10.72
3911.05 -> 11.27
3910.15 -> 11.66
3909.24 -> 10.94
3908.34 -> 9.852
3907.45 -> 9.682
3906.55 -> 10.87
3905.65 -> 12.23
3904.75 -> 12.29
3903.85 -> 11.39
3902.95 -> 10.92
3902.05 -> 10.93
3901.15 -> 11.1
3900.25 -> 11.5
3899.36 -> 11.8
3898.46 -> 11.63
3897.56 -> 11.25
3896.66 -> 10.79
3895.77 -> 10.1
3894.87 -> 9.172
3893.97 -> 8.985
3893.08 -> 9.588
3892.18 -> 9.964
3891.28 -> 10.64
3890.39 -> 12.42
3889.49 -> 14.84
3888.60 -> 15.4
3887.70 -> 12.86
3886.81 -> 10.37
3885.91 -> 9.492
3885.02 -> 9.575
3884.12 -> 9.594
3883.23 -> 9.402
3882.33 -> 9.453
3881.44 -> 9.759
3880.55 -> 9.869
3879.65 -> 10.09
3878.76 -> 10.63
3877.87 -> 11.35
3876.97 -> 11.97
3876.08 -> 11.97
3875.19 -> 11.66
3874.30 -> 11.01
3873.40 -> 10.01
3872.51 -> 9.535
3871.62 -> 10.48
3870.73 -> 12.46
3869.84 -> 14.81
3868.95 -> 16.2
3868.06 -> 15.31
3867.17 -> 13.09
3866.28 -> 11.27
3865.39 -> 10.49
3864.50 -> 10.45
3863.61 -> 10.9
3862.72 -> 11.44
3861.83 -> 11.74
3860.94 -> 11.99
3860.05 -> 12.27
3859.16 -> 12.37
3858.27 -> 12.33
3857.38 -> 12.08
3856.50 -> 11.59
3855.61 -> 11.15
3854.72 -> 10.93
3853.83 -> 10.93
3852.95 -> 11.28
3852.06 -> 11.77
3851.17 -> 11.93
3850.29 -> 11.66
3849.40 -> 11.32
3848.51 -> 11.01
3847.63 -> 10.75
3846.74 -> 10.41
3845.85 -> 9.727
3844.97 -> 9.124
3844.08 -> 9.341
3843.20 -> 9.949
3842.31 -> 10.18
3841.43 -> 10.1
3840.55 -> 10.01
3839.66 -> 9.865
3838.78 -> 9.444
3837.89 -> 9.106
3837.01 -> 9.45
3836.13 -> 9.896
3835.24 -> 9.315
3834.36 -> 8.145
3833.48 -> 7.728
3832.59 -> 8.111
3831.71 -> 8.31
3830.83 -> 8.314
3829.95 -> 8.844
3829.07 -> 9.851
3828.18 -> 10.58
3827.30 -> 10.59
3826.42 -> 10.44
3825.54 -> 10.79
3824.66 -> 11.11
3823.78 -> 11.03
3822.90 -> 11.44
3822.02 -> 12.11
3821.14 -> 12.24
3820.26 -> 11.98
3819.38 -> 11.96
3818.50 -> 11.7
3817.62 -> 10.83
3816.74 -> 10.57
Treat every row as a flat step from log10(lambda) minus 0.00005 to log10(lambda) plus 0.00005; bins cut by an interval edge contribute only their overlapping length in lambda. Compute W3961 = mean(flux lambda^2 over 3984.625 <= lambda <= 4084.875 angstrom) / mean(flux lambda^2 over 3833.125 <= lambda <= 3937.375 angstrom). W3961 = 1.2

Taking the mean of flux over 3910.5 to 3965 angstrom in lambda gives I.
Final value 11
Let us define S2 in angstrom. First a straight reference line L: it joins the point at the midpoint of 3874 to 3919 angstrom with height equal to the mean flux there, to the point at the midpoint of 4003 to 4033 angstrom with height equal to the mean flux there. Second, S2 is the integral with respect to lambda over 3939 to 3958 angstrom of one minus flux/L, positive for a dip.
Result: -1.11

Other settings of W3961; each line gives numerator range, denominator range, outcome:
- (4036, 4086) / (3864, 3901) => 1.15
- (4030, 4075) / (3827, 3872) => 1.22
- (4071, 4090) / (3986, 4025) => 1.03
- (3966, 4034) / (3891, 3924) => 1.07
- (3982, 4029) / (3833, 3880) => 1.12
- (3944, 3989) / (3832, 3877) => 1.04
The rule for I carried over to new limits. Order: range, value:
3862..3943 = 11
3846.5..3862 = 11.5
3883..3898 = 10.9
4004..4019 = 11.3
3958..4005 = 10.8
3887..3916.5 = 11.2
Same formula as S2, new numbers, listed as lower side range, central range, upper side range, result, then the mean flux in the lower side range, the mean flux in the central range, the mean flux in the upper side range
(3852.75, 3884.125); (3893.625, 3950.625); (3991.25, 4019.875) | 2.93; 11.5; 10.9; 11.5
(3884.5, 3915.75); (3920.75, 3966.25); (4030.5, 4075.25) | 1.60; 11.1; 10.9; 11.9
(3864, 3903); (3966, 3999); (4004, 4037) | 1.85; 11.2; 10.8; 11.5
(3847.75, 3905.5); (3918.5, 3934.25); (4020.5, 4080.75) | 1.27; 11.4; 10.6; 11.8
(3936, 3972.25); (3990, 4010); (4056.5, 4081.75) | 0.00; 11.1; 11.4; 11.8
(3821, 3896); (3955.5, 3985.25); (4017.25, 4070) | 3.11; 10.8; 10.2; 11.8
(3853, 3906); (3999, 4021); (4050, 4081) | 0.61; 11.3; 11.4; 12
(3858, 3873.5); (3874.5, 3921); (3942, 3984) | 3.00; 12.1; 10.9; 10.8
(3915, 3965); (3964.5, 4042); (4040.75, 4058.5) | 2.28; 11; 11.2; 11.9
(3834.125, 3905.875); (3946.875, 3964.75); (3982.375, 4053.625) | -0.15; 11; 11.5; 11.6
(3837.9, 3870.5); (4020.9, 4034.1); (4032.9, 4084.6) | 0.16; 11.3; 11.6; 11.8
